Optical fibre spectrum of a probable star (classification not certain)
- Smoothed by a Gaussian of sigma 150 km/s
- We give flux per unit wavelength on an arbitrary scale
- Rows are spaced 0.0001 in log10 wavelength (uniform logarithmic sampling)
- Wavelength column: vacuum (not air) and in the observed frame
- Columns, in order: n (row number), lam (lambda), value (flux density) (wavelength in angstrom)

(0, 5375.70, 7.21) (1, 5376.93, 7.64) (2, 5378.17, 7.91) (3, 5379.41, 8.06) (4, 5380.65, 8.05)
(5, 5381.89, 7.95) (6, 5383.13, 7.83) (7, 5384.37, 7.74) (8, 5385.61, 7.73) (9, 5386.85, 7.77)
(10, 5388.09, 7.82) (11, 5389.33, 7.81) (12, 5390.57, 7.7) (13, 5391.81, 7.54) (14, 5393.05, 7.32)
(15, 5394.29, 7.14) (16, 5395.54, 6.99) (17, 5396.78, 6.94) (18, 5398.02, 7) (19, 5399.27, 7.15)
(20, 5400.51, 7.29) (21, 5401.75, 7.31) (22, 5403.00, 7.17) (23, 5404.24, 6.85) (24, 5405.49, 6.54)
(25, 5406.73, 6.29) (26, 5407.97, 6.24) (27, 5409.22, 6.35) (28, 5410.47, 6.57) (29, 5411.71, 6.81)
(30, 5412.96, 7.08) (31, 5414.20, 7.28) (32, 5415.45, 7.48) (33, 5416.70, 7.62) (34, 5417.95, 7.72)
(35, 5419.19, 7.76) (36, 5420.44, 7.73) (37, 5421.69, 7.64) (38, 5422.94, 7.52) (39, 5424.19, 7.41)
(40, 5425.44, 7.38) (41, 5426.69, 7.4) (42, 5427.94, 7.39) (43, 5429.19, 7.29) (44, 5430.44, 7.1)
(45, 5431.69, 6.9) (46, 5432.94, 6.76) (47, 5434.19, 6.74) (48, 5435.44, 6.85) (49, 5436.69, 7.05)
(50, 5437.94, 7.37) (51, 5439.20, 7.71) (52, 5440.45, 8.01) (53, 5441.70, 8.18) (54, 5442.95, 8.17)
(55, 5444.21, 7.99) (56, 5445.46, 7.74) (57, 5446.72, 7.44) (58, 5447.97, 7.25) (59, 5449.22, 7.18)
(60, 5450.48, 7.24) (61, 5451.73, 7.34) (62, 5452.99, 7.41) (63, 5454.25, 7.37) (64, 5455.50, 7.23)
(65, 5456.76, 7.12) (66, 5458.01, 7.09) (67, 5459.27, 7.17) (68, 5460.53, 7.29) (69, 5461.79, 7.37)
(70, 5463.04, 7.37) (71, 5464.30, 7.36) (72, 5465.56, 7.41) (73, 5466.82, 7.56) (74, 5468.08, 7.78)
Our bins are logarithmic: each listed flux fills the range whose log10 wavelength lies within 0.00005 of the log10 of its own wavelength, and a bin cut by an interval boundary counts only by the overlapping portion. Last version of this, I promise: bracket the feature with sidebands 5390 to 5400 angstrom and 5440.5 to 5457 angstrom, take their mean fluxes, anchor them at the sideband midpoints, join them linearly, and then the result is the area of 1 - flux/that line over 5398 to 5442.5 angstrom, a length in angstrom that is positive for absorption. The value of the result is 1.0 angstrom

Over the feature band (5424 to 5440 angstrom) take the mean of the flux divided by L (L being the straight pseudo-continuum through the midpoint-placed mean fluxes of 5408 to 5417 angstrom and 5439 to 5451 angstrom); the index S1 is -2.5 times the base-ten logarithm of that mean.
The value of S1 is 0.03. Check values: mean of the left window 6.95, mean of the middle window 7.18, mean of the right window 7.7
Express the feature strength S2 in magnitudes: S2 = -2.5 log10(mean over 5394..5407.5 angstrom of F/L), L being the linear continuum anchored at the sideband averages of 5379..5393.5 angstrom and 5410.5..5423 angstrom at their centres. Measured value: 0.10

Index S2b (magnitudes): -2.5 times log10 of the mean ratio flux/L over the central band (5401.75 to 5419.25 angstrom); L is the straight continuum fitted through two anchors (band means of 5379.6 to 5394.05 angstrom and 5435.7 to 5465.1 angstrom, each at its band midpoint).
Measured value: 0.10 mag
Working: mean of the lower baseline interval 7.75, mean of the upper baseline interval 7.45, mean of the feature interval 6.97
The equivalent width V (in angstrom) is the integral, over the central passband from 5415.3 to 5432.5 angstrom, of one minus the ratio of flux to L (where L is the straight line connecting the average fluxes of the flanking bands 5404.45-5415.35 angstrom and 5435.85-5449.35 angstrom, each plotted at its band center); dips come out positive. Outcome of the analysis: -0.8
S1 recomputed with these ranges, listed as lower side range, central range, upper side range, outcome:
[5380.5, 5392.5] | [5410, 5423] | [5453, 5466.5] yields 0.03 mag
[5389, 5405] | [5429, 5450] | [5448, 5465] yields -0.02 mag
